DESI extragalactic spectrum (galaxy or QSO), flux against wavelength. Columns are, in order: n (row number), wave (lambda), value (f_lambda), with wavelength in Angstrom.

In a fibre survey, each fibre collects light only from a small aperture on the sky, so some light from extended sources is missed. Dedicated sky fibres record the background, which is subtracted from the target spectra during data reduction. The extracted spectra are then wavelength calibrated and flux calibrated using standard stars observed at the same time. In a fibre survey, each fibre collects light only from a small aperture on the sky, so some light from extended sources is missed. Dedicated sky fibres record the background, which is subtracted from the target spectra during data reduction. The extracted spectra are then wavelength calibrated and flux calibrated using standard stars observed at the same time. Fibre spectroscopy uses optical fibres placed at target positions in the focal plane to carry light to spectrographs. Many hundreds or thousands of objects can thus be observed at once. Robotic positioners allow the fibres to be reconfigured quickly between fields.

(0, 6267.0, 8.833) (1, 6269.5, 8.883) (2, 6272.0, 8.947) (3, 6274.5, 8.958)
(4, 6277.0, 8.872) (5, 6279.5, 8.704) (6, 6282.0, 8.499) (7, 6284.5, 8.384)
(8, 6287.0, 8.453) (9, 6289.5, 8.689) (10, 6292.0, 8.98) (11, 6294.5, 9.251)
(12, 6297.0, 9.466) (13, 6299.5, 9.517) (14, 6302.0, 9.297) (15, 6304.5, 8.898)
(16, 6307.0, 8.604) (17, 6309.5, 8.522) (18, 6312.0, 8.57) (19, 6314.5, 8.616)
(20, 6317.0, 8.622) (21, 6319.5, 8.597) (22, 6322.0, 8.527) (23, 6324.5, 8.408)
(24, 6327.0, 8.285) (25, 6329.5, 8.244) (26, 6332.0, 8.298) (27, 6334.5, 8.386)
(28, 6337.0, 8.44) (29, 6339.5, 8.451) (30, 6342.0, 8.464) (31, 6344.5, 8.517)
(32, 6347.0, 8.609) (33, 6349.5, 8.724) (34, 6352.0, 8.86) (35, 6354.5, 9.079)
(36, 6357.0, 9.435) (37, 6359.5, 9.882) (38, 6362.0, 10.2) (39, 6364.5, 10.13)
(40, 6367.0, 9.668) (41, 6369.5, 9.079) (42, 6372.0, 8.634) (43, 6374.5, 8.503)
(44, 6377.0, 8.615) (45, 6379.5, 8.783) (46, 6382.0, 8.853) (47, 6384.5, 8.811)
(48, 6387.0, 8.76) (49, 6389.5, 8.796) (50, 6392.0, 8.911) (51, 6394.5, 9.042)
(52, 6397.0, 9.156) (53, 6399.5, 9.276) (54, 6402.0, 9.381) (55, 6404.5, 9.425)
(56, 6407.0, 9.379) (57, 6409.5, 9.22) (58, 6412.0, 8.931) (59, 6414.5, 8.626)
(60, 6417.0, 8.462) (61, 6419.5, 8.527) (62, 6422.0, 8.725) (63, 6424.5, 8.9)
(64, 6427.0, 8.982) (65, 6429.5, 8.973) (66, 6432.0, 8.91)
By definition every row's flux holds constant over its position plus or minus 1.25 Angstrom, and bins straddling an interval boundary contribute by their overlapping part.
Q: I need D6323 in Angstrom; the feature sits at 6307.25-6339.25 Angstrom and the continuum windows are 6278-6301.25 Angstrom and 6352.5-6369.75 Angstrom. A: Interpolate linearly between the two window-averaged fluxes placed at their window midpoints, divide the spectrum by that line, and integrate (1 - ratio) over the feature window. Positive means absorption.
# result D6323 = 2.7 Angstrom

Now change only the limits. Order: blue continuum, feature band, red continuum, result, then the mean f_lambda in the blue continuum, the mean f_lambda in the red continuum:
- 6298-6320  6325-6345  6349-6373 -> 1.6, 8.82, 9.4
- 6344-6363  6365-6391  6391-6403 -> 0.8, 9.18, 9.15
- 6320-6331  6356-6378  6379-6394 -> -1.7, 8.38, 8.83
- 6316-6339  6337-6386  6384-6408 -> -1.4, 8.42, 9.1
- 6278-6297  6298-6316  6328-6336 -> -0.6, 8.76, 8.31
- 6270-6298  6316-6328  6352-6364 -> 1.0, 8.83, 9.6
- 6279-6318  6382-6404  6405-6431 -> -0.4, 8.82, 8.89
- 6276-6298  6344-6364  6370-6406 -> -0.8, 8.8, 8.93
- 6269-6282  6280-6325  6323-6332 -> -1.1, 8.84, 8.32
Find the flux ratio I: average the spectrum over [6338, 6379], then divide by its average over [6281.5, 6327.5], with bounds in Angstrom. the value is 1.03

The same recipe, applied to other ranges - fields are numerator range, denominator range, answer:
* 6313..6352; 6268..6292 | 0.97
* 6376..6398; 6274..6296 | 1.01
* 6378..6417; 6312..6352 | 1.06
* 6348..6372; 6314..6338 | 1.11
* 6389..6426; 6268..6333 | 1.03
